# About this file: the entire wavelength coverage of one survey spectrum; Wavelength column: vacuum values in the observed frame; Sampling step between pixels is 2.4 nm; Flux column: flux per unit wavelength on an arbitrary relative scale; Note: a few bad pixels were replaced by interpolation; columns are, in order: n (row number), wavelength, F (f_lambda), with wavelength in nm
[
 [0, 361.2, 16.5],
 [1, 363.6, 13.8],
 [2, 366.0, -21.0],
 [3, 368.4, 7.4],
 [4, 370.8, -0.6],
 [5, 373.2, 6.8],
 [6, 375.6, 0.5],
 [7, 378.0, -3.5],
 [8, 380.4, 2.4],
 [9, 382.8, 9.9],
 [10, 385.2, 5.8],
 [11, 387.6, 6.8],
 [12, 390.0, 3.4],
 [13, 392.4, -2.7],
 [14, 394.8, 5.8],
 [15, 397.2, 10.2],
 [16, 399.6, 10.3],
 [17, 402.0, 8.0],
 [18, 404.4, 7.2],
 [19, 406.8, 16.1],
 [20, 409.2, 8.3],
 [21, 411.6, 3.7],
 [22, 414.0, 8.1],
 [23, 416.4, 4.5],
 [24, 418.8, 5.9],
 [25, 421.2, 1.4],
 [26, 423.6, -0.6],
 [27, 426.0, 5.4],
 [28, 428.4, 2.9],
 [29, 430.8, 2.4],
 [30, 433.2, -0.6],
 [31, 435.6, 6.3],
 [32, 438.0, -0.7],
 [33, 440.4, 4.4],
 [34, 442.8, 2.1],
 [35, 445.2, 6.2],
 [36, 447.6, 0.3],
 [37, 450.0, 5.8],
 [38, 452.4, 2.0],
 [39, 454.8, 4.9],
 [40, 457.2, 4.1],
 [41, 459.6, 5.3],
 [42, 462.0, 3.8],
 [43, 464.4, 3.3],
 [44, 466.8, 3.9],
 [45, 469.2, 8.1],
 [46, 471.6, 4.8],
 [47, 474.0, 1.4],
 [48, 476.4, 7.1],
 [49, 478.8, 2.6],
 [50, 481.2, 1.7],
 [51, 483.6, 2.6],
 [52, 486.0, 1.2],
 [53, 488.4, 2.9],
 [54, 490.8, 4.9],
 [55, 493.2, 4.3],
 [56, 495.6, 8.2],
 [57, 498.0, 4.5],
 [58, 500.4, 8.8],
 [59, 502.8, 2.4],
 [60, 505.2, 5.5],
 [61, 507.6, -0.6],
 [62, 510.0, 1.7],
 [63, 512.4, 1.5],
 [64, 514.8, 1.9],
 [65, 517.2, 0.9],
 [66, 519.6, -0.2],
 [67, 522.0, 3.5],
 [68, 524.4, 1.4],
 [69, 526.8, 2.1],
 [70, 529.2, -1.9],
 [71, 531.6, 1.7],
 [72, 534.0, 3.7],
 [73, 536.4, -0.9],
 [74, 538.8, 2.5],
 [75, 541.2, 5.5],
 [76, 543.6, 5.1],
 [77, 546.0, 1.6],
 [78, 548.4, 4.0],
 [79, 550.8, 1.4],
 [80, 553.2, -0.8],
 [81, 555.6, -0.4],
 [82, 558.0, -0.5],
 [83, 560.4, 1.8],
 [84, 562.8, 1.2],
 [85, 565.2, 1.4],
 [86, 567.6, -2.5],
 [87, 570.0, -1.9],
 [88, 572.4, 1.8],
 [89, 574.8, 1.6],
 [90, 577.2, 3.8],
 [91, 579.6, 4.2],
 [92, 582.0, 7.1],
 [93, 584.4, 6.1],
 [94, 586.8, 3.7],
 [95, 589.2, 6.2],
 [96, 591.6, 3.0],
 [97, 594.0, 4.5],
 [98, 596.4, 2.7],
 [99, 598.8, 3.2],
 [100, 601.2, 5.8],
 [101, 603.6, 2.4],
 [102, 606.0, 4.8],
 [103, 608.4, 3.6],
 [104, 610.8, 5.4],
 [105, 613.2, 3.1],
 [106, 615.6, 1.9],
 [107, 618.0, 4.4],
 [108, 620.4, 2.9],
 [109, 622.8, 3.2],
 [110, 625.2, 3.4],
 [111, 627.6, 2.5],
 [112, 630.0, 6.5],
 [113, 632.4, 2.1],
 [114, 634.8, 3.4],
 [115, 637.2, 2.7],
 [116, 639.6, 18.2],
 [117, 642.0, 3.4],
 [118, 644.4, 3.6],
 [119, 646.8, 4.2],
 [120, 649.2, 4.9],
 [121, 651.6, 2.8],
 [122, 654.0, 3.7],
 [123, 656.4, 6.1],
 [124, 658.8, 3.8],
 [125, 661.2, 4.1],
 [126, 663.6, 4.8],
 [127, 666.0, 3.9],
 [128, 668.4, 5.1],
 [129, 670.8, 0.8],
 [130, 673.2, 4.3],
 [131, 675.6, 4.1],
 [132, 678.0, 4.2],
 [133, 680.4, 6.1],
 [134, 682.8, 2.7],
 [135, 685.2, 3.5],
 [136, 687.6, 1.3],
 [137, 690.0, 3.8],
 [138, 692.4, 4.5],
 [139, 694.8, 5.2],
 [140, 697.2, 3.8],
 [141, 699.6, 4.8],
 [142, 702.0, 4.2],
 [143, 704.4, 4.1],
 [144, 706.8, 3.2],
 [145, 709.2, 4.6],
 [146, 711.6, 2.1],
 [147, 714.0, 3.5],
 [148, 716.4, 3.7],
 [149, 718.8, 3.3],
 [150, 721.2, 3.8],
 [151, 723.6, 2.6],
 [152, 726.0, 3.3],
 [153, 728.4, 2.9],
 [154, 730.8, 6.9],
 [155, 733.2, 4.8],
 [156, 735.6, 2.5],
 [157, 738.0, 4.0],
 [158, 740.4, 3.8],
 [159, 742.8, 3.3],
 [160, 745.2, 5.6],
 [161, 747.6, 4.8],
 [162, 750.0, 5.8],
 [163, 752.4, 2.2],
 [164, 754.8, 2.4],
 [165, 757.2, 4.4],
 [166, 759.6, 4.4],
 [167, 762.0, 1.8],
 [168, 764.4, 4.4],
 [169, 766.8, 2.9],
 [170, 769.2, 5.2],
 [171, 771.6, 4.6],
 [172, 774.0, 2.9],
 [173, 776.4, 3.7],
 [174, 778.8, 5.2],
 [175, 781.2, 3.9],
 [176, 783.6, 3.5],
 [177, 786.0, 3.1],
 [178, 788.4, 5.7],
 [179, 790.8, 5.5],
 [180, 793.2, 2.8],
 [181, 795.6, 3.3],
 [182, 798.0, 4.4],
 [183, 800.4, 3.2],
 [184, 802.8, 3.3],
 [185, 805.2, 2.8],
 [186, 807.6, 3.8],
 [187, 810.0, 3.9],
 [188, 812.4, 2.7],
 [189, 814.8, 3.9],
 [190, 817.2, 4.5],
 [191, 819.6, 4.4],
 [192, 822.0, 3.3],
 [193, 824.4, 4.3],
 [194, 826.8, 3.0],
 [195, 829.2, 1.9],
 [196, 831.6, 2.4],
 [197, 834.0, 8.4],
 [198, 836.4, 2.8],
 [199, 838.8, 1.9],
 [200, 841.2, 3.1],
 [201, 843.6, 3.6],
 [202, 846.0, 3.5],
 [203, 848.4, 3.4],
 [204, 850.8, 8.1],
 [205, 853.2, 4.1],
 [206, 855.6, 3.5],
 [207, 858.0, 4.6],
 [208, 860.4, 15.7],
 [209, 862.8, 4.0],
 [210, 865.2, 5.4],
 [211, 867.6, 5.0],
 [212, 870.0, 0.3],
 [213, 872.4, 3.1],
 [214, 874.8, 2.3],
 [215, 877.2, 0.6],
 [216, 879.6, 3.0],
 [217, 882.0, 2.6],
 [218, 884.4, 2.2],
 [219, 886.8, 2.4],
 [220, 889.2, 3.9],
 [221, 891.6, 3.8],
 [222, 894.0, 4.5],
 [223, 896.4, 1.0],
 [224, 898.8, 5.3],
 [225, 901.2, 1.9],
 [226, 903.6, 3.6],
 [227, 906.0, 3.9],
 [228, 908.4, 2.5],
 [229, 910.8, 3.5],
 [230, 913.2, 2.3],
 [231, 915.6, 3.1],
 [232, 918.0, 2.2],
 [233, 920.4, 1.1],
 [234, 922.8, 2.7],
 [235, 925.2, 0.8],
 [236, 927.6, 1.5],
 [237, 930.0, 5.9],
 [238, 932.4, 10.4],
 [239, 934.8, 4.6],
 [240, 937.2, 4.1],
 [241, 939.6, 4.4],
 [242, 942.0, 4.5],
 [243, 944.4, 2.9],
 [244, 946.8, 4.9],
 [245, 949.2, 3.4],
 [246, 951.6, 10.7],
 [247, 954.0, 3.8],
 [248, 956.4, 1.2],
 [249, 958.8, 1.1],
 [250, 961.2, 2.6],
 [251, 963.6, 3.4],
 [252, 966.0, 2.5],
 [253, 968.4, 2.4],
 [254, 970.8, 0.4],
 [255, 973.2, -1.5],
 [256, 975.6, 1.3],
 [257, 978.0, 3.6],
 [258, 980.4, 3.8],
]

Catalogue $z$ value 0.72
